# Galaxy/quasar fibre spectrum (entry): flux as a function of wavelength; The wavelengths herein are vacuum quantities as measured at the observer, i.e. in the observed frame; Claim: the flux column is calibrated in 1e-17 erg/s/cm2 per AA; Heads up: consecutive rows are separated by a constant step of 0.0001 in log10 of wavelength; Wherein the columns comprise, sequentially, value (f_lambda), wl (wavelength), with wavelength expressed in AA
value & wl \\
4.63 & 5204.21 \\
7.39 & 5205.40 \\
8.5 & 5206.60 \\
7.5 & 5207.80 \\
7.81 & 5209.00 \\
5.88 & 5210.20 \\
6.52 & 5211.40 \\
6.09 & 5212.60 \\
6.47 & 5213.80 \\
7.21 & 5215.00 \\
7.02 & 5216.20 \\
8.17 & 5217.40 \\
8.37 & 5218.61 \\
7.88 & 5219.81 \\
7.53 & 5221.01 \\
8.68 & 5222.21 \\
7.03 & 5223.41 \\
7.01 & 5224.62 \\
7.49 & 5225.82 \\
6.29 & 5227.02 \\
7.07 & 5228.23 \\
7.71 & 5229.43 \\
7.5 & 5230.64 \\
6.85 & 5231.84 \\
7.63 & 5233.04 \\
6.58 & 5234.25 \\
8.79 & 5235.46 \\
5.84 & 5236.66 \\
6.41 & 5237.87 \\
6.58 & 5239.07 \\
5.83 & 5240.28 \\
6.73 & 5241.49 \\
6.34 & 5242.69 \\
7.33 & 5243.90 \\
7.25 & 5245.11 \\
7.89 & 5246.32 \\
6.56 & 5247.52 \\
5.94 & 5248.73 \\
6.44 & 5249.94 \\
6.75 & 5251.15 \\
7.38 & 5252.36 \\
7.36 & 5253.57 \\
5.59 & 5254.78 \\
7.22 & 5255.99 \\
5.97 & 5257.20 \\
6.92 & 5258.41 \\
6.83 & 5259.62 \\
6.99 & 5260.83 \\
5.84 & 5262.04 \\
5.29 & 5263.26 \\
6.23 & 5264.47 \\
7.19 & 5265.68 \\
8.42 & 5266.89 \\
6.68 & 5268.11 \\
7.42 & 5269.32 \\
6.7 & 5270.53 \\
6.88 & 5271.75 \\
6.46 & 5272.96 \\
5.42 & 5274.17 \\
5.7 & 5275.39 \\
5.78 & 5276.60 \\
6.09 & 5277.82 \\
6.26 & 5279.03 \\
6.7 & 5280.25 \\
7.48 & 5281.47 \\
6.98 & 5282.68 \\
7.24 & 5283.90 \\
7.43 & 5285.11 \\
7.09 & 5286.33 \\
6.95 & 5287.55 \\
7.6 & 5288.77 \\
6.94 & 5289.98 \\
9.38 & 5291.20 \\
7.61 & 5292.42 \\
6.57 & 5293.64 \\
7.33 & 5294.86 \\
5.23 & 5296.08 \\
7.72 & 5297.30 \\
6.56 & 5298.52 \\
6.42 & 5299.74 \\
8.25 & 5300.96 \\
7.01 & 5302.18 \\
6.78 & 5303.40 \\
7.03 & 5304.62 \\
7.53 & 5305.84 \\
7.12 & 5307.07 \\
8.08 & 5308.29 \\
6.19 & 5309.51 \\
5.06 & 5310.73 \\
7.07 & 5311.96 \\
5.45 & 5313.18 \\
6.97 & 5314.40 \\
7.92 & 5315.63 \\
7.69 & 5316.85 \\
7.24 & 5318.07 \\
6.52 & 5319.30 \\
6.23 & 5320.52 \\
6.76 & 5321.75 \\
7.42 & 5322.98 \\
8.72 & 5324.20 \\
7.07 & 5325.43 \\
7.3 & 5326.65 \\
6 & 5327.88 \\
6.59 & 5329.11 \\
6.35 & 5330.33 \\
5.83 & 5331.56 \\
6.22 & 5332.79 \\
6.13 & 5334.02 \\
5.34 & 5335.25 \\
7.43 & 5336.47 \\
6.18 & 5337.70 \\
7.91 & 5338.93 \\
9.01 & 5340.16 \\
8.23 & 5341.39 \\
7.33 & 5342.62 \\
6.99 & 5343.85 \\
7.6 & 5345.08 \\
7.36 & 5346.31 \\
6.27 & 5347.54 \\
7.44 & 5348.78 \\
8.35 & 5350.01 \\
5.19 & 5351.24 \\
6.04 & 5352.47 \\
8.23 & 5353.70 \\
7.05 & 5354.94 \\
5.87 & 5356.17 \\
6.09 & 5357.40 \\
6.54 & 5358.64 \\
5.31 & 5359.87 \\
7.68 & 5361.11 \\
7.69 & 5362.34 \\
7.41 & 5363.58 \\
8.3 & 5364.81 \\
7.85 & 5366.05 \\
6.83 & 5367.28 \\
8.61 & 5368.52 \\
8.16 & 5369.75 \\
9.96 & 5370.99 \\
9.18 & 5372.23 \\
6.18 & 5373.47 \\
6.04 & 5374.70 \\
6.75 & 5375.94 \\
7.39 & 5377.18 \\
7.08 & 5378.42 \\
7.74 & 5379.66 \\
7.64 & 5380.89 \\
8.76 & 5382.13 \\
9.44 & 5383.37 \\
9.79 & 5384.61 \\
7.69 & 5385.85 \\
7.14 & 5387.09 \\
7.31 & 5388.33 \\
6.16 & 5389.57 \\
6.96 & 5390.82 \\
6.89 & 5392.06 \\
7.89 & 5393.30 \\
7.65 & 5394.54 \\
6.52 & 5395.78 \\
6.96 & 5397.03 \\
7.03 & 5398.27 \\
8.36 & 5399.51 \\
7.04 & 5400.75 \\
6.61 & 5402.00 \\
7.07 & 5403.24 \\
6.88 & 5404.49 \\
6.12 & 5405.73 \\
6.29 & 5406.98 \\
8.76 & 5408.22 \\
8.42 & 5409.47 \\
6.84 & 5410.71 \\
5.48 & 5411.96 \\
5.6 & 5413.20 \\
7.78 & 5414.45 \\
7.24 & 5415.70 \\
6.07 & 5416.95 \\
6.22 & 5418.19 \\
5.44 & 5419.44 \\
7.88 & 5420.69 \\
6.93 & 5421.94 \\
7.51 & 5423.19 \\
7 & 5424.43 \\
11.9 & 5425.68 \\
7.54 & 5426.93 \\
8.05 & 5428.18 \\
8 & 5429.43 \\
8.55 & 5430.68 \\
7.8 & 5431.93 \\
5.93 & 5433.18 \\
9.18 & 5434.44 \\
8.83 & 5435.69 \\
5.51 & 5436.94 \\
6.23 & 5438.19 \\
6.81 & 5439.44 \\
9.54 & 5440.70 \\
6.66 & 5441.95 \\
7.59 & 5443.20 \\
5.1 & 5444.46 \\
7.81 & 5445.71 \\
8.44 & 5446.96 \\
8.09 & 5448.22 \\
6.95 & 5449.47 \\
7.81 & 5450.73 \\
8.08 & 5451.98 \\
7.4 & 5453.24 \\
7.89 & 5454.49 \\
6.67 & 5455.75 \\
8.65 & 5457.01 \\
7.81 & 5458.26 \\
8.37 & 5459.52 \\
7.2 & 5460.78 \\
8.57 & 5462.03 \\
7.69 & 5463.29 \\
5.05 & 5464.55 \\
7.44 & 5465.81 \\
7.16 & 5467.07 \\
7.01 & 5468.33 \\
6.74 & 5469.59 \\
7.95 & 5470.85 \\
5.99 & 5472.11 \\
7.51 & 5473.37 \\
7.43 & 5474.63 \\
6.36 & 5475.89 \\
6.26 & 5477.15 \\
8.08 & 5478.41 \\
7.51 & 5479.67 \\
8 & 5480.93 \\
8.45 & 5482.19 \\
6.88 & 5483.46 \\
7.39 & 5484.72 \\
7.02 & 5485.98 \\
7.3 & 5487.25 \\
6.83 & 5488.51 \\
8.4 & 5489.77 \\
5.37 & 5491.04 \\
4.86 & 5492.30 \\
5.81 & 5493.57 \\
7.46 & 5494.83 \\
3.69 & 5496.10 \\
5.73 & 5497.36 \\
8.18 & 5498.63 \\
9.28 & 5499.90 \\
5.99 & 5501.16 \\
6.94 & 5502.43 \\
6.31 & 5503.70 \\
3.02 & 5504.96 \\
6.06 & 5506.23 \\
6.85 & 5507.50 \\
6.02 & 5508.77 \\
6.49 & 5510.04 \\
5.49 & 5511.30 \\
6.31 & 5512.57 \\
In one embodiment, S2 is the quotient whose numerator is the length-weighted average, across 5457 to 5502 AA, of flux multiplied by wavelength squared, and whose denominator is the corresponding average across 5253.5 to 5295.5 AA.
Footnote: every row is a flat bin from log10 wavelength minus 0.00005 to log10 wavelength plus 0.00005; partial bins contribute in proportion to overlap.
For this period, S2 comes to 1.12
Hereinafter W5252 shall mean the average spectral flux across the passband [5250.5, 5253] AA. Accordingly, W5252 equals 7.05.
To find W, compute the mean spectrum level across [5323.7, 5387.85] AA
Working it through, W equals 7.29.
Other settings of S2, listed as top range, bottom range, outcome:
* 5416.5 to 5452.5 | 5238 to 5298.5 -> 1.18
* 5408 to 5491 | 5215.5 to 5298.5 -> 1.14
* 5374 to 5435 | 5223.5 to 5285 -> 1.15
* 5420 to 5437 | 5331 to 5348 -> 1.18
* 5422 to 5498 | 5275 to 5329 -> 1.11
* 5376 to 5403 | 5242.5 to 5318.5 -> 1.14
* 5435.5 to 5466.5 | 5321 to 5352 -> 1.11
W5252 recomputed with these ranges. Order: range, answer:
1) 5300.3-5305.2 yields 7.27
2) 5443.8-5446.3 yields 6.44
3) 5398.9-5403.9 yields 7.26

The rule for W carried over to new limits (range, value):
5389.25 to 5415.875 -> 7.03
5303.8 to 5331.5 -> 6.9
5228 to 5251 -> 6.9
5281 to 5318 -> 7.09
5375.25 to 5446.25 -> 7.35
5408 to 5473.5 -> 7.4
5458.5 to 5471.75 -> 7.3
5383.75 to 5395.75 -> 7.49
